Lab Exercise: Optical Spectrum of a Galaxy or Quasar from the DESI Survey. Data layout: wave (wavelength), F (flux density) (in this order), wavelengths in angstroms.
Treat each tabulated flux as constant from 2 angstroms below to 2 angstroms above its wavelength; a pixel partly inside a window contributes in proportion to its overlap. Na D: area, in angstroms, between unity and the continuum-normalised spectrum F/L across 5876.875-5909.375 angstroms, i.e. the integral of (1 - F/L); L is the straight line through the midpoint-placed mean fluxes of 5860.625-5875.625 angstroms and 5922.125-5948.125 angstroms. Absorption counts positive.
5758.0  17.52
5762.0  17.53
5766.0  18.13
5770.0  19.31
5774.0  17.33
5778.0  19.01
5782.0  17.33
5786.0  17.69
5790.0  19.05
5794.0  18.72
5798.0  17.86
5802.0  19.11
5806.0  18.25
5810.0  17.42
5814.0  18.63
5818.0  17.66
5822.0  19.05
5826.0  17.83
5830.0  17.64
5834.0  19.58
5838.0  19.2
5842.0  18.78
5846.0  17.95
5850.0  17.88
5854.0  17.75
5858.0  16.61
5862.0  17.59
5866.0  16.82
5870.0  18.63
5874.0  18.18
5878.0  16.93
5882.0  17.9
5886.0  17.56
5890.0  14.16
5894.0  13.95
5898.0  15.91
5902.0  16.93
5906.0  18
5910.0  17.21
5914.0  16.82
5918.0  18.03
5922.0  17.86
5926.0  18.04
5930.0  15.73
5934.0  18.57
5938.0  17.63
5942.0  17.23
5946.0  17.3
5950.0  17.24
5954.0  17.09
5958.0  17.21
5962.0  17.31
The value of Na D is 2.3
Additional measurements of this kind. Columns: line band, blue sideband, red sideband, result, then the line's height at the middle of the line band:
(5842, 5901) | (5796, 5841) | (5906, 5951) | 2.96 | 17.9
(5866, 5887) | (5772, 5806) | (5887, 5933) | -0.79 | 17.1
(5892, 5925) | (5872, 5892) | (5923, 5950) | 0.59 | 17.2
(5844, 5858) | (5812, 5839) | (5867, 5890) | 0.25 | 18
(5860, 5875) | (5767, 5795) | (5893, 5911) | -0.68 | 17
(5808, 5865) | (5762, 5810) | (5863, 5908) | -1.78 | 17.5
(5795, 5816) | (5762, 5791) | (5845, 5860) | -0.40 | 17.9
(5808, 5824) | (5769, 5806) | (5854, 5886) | -0.11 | 18.1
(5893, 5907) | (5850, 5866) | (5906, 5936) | 0.97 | 17.4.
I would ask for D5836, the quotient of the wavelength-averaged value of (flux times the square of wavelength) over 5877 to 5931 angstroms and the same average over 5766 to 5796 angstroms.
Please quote 0.96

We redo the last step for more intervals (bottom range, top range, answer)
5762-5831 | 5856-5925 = 0.96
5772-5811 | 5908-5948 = 1.00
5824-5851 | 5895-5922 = 0.95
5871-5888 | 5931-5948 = 1.01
